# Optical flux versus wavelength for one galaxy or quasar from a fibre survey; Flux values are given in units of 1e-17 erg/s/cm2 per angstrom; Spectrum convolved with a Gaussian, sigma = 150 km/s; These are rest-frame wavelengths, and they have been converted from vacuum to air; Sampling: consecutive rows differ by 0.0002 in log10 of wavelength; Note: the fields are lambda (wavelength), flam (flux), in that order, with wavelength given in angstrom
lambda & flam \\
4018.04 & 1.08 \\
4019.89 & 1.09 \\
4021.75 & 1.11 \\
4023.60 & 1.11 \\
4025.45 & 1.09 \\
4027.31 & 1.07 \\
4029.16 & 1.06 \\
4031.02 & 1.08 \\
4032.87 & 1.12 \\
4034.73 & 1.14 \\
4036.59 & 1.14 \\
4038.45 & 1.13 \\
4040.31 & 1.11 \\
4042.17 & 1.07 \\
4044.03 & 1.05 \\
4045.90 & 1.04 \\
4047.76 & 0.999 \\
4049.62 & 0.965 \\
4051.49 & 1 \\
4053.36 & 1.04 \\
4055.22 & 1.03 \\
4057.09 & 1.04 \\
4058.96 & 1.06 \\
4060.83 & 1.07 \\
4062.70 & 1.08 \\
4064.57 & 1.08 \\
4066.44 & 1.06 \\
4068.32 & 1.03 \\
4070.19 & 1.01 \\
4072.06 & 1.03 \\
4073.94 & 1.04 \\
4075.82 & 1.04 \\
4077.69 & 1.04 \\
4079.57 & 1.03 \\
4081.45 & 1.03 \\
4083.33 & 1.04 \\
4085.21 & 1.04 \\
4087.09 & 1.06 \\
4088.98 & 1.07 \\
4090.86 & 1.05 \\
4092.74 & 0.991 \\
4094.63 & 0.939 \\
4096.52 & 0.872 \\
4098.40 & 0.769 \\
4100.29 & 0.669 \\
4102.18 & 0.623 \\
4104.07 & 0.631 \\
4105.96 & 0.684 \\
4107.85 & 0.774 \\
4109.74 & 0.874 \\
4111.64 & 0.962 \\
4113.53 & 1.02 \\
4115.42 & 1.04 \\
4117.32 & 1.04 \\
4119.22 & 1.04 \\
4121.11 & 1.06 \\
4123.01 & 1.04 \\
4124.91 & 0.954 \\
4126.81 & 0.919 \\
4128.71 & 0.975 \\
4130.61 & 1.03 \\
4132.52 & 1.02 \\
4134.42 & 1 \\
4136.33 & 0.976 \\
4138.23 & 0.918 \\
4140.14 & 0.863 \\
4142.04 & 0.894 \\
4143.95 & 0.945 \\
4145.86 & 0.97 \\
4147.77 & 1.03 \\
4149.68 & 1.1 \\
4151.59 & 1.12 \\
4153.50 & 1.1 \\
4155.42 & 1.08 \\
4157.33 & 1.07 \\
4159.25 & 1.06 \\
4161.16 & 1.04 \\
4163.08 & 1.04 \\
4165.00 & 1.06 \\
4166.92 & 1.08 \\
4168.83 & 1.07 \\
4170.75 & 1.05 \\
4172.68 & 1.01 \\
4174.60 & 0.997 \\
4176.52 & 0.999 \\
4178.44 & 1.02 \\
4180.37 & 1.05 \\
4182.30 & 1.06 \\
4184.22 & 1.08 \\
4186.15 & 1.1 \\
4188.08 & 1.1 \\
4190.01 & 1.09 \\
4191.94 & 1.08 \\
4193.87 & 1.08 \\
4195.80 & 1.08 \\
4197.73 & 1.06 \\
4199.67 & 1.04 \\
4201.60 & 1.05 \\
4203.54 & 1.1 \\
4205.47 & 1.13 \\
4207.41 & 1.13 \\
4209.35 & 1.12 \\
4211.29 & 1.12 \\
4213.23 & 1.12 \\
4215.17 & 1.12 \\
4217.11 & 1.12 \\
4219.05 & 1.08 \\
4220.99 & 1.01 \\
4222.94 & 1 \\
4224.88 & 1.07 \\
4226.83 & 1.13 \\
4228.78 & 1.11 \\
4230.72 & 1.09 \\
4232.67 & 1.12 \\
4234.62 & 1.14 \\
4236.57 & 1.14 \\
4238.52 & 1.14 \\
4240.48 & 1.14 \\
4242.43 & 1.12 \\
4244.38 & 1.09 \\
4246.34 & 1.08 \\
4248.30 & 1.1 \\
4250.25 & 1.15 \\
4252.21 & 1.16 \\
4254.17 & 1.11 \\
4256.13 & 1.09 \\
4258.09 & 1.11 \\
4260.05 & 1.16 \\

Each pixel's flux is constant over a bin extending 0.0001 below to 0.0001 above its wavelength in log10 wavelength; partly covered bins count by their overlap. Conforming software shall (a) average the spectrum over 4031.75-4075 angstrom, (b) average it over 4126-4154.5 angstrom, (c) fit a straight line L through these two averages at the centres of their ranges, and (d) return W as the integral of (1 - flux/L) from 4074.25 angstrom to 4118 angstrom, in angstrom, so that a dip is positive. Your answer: 4.23 angstrom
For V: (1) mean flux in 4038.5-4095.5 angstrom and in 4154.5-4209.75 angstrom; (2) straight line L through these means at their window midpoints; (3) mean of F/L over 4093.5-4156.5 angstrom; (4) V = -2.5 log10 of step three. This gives 0.13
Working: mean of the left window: 1.04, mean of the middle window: 0.938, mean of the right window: 1.07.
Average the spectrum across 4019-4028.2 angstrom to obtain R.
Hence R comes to 1.09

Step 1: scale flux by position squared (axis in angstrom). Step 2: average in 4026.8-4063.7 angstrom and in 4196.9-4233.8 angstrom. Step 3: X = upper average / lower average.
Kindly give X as 1.1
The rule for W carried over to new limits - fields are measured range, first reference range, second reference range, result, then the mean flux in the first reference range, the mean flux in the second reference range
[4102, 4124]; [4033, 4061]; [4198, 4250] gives 3.4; 1.06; 1.1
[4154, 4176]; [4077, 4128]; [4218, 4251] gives -0.8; 0.935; 1.1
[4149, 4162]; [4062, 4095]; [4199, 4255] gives -0.1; 1.04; 1.1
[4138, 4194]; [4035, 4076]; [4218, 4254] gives 2.3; 1.05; 1.1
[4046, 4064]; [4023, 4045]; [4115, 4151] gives 0.7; 1.1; 0.991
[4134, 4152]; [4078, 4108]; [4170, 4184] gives 0.0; 0.898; 1.03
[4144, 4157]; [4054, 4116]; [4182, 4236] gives -0.3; 0.963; 1.09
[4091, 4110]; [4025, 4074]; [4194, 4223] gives 5.0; 1.06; 1.09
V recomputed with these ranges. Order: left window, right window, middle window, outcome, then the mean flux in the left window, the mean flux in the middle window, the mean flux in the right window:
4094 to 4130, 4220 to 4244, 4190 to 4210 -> -0.04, 0.89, 1.09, 1.1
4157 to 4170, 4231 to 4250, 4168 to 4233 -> 0.01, 1.06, 1.08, 1.12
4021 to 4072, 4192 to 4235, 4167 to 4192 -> 0.03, 1.07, 1.05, 1.09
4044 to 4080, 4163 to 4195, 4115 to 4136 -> 0.04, 1.04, 1.01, 1.06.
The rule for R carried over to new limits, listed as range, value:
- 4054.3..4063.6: 1.06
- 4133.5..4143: 0.93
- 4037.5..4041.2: 1.12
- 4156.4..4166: 1.05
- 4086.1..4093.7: 1.04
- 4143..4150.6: 1.01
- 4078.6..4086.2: 1.04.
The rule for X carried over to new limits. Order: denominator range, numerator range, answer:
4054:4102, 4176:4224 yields 1.14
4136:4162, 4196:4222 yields 1.11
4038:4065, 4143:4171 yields 1.06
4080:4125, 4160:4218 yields 1.21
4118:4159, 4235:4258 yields 1.17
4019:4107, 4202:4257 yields 1.19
